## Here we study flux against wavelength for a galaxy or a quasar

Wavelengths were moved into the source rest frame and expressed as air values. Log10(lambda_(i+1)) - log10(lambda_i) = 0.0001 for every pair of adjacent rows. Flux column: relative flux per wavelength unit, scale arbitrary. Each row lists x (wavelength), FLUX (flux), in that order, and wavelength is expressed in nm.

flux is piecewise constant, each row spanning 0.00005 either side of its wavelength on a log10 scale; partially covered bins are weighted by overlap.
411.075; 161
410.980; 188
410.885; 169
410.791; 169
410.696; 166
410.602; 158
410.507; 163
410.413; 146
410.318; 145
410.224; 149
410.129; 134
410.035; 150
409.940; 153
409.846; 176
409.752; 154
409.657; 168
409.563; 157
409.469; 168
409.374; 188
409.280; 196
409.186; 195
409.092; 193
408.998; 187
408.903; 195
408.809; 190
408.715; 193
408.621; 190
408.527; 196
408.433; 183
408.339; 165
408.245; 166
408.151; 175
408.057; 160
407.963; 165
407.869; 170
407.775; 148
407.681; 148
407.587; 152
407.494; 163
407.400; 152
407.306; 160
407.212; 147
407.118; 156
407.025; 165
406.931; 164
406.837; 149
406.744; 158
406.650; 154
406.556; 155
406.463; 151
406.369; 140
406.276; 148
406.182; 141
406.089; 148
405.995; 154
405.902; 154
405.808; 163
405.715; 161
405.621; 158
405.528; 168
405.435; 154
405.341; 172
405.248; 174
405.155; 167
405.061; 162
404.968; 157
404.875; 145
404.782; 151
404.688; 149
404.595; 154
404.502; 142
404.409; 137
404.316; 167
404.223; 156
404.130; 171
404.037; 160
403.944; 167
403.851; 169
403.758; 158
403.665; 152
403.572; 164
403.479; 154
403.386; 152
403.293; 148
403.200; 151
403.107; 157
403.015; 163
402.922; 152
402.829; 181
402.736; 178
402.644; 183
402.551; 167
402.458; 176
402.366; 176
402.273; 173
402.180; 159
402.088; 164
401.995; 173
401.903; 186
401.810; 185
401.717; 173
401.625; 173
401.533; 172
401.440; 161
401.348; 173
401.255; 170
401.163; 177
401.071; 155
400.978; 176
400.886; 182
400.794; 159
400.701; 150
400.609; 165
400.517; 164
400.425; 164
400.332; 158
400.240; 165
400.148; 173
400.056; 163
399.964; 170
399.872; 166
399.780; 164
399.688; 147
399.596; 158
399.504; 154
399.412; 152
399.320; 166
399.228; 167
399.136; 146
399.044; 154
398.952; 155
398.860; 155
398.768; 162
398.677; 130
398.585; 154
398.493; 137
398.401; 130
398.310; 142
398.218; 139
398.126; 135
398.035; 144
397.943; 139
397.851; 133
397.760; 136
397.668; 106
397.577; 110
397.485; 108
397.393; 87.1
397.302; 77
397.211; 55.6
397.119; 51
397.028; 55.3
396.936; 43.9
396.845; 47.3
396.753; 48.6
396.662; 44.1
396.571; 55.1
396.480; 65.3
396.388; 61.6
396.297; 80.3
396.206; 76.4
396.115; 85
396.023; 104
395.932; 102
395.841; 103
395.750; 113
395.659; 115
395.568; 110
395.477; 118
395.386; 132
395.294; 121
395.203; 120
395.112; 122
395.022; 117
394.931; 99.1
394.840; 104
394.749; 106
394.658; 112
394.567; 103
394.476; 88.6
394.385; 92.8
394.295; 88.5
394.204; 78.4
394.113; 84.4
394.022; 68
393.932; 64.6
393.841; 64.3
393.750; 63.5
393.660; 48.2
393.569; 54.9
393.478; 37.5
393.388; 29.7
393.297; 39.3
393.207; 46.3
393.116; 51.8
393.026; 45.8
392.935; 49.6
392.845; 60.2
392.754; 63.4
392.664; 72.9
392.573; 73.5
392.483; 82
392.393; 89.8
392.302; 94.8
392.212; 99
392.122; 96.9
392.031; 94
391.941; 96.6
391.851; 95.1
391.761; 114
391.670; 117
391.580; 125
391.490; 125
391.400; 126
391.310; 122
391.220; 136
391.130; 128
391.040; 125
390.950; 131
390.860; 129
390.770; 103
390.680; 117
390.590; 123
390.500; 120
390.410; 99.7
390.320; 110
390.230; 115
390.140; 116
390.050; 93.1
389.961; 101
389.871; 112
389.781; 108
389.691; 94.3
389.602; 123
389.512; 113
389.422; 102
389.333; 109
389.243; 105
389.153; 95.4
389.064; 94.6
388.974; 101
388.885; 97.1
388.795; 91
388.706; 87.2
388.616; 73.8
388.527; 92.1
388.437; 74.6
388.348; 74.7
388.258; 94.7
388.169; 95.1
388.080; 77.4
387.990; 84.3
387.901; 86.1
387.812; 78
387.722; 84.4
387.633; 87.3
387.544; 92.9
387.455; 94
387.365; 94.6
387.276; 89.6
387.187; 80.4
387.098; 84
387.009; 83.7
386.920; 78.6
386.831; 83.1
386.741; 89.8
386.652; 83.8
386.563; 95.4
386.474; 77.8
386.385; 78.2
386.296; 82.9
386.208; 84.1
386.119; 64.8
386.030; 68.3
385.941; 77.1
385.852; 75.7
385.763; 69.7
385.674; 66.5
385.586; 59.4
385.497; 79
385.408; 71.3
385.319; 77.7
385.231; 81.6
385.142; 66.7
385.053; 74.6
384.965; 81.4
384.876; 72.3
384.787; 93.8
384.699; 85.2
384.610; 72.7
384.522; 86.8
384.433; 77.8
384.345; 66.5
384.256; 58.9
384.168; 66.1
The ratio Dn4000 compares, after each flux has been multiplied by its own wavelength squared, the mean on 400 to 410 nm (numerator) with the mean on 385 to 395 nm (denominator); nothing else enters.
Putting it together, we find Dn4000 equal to 2.0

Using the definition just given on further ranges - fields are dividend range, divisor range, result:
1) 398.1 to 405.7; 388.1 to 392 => 1.60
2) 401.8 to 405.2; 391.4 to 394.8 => 2.15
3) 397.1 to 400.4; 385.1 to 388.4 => 1.83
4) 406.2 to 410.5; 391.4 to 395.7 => 2.04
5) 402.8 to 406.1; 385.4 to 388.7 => 2.12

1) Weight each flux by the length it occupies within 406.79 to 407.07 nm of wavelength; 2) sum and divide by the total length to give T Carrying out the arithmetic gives 159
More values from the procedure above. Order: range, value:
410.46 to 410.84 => 164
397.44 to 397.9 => 119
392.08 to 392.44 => 95.1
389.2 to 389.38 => 107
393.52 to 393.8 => 55.4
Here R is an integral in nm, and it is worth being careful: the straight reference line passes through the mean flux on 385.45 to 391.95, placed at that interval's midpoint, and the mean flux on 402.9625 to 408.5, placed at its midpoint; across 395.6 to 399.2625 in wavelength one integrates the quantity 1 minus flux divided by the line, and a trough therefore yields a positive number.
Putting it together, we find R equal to 0.64 nm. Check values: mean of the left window 96.4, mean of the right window 158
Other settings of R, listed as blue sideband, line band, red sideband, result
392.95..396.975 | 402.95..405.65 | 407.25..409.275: -0.22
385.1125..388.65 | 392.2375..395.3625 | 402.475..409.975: 0.93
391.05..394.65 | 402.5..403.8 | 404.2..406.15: -0.15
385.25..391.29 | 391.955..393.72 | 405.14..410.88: 0.71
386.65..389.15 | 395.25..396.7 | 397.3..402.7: 0.43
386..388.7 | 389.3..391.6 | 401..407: -0.40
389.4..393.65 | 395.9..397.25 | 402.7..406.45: 0.61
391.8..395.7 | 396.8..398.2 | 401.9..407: 0.19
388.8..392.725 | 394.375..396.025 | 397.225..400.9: 0.23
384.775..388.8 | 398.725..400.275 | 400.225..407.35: -0.20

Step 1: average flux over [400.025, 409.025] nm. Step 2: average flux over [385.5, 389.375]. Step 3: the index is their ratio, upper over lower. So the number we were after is 1.94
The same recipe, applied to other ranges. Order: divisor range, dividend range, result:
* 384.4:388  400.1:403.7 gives 2.08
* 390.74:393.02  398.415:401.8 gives 1.60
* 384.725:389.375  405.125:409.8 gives 1.99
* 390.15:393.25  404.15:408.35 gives 1.57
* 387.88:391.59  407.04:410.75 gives 1.58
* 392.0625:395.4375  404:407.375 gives 1.94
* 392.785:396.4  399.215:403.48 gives 1.97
